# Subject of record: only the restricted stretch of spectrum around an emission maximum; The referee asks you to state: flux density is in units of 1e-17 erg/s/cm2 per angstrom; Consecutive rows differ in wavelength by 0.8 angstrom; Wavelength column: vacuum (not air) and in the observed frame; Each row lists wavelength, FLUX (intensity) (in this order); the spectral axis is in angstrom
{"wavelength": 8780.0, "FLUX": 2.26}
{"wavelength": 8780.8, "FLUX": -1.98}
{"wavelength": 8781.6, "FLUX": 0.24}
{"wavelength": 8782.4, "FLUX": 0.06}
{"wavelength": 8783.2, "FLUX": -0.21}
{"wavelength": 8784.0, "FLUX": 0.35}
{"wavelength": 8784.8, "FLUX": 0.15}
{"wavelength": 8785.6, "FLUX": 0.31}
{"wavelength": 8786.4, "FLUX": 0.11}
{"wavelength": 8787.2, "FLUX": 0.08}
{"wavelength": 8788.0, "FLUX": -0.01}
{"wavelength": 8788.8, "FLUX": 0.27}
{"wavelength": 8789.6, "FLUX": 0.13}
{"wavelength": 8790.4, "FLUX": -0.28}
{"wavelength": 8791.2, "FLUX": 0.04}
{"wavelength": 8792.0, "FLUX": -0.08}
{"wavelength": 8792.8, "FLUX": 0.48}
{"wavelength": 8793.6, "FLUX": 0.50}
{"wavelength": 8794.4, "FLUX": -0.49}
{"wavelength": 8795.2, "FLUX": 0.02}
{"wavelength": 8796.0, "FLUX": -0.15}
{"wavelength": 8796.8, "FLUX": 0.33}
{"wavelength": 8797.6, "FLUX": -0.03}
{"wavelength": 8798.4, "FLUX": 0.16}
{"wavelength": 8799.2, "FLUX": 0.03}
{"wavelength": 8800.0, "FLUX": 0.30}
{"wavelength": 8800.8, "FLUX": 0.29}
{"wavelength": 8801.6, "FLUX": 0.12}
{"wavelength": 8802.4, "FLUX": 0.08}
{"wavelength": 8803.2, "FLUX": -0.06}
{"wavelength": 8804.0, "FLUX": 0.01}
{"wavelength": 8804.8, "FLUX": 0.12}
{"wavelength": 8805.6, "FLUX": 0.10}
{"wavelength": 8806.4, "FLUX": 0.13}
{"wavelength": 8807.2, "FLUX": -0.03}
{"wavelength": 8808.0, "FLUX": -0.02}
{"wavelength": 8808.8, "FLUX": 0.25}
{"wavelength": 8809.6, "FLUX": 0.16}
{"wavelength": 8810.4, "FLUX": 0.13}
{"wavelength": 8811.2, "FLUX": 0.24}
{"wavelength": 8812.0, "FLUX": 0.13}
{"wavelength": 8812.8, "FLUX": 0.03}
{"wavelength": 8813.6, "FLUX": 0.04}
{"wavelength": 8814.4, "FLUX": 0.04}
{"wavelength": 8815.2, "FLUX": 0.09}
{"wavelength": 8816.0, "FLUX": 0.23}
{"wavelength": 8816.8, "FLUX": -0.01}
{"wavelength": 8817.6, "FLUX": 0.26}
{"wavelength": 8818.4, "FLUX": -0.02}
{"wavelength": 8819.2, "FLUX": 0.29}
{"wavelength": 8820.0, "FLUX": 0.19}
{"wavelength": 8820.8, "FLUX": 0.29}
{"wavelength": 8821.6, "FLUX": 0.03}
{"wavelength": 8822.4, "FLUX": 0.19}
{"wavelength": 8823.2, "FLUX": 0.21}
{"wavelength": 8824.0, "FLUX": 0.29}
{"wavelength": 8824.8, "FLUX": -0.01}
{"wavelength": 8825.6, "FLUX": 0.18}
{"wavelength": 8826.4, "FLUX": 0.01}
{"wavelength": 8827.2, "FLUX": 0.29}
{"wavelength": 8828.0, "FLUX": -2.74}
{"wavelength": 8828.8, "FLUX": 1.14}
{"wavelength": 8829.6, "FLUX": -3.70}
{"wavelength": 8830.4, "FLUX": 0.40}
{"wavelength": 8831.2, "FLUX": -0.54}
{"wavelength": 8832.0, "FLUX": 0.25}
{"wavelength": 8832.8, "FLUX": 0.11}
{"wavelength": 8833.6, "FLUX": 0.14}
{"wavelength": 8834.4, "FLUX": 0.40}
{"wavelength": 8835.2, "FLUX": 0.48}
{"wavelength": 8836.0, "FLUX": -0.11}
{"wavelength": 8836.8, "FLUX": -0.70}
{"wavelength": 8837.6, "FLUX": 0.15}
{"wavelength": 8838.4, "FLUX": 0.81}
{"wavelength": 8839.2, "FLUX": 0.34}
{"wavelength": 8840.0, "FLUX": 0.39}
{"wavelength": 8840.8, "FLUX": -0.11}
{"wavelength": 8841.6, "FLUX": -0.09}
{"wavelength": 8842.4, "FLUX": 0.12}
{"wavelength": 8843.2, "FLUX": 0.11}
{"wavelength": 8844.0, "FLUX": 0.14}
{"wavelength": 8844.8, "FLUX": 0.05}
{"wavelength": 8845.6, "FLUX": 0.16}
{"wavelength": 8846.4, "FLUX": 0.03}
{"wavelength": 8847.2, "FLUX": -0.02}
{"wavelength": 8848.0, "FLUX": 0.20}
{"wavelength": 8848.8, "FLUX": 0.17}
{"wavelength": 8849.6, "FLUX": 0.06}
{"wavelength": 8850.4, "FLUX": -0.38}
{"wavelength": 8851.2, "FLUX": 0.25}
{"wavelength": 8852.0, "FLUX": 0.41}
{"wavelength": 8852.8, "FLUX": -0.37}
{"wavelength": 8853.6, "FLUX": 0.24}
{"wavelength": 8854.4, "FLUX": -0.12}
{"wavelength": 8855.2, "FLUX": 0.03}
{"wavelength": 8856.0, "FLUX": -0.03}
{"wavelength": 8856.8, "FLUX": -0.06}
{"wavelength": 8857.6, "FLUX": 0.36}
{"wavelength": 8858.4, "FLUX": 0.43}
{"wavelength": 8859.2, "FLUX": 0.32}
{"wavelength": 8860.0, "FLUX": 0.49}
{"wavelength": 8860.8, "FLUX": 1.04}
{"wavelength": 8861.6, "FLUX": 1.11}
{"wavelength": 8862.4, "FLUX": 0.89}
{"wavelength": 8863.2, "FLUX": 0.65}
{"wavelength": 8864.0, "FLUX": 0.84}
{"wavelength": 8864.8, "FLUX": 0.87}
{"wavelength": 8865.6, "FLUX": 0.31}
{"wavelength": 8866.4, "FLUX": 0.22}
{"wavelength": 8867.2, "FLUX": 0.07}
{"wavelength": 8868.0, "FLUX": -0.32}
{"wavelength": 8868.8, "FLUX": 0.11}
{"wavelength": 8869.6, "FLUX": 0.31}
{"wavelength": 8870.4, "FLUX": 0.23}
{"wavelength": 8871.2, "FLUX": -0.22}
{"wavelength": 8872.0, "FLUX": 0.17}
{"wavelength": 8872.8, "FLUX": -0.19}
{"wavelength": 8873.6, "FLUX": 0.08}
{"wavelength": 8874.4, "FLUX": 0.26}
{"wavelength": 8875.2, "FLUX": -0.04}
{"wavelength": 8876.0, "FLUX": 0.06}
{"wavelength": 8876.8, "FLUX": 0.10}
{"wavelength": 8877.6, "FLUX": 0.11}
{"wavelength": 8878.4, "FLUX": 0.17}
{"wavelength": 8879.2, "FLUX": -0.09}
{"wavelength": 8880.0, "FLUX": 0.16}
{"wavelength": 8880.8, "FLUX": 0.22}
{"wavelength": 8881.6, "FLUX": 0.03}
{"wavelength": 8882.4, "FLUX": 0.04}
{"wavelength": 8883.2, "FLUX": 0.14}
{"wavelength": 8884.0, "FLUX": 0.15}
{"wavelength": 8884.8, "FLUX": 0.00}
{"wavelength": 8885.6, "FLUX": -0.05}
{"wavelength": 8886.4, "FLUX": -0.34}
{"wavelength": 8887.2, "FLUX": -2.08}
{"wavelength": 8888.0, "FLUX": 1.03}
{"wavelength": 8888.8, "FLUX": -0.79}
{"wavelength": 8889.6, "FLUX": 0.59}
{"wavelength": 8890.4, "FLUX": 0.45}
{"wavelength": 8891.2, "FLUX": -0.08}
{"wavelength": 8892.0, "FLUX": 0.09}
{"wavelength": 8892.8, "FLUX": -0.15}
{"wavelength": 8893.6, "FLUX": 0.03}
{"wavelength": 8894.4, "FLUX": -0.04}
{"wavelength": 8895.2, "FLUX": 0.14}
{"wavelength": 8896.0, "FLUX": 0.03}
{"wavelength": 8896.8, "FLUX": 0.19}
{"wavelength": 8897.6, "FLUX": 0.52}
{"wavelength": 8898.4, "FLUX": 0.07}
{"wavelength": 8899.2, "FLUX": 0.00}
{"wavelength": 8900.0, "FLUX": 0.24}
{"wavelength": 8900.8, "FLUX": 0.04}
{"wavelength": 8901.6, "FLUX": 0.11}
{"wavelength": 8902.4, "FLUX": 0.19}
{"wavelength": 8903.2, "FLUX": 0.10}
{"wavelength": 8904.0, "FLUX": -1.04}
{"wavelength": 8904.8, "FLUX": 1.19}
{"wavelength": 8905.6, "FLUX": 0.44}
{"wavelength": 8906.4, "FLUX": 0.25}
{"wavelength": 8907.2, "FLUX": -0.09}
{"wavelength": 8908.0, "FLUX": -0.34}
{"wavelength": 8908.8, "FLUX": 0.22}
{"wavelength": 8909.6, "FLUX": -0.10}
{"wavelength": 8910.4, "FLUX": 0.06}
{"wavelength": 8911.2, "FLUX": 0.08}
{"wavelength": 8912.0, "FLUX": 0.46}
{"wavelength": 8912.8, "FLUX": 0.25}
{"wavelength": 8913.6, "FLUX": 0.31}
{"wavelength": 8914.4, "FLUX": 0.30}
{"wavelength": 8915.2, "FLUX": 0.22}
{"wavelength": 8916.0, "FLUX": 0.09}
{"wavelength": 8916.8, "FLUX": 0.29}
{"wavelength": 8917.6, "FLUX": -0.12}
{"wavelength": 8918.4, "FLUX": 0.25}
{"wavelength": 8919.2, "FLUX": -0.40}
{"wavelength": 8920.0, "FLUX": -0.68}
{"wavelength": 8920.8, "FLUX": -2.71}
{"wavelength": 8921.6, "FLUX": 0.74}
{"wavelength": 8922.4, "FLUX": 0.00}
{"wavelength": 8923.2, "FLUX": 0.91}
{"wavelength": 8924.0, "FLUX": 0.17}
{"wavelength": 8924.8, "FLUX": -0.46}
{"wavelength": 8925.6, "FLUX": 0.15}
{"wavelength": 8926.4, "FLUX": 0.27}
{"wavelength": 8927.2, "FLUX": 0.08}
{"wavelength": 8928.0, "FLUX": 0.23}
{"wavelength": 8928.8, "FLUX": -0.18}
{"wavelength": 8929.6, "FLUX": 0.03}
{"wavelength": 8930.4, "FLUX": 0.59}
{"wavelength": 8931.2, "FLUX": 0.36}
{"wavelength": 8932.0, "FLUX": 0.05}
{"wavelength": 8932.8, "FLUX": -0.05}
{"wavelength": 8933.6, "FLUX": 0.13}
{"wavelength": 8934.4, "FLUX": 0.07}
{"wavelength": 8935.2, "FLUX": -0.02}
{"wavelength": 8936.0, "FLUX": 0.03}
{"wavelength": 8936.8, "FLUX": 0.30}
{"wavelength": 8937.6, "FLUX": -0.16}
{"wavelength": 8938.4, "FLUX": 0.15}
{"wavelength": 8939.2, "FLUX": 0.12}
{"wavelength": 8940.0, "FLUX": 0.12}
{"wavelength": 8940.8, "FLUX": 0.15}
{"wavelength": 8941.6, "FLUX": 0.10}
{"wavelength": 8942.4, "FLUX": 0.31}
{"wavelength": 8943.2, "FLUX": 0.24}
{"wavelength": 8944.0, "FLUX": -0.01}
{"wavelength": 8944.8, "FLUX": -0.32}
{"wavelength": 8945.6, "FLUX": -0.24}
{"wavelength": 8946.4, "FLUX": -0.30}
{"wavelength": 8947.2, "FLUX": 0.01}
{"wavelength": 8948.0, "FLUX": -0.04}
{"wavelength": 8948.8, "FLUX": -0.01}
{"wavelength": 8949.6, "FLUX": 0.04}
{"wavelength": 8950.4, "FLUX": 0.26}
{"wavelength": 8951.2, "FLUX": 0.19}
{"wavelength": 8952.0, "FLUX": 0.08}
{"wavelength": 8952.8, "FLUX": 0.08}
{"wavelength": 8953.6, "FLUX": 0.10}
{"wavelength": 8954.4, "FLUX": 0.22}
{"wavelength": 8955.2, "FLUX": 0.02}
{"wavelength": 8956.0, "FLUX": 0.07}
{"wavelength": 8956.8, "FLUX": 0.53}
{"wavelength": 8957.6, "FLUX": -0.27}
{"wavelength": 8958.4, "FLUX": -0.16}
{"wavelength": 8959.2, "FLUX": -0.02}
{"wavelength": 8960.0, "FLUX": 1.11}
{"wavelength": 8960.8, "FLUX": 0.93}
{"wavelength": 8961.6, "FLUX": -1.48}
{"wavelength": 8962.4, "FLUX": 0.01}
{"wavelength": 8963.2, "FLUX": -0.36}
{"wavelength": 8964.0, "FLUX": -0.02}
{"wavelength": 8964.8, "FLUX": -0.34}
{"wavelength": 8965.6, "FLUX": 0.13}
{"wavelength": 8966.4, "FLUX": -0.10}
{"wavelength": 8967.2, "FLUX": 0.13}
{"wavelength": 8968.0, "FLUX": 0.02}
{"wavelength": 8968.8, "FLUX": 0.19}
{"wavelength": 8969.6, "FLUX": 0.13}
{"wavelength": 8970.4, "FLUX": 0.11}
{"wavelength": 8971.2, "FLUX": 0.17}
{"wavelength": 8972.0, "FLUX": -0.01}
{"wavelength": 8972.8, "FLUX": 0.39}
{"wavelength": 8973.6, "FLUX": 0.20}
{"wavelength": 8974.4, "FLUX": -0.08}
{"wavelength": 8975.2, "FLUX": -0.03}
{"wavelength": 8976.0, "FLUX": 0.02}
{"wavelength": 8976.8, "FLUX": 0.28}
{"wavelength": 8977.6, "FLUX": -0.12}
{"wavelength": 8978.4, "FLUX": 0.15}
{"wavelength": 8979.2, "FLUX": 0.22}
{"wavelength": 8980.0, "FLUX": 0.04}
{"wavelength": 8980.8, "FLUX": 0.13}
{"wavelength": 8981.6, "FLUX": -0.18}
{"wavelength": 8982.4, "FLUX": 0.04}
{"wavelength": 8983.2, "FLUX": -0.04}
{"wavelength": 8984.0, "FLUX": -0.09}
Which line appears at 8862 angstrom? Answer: H-beta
